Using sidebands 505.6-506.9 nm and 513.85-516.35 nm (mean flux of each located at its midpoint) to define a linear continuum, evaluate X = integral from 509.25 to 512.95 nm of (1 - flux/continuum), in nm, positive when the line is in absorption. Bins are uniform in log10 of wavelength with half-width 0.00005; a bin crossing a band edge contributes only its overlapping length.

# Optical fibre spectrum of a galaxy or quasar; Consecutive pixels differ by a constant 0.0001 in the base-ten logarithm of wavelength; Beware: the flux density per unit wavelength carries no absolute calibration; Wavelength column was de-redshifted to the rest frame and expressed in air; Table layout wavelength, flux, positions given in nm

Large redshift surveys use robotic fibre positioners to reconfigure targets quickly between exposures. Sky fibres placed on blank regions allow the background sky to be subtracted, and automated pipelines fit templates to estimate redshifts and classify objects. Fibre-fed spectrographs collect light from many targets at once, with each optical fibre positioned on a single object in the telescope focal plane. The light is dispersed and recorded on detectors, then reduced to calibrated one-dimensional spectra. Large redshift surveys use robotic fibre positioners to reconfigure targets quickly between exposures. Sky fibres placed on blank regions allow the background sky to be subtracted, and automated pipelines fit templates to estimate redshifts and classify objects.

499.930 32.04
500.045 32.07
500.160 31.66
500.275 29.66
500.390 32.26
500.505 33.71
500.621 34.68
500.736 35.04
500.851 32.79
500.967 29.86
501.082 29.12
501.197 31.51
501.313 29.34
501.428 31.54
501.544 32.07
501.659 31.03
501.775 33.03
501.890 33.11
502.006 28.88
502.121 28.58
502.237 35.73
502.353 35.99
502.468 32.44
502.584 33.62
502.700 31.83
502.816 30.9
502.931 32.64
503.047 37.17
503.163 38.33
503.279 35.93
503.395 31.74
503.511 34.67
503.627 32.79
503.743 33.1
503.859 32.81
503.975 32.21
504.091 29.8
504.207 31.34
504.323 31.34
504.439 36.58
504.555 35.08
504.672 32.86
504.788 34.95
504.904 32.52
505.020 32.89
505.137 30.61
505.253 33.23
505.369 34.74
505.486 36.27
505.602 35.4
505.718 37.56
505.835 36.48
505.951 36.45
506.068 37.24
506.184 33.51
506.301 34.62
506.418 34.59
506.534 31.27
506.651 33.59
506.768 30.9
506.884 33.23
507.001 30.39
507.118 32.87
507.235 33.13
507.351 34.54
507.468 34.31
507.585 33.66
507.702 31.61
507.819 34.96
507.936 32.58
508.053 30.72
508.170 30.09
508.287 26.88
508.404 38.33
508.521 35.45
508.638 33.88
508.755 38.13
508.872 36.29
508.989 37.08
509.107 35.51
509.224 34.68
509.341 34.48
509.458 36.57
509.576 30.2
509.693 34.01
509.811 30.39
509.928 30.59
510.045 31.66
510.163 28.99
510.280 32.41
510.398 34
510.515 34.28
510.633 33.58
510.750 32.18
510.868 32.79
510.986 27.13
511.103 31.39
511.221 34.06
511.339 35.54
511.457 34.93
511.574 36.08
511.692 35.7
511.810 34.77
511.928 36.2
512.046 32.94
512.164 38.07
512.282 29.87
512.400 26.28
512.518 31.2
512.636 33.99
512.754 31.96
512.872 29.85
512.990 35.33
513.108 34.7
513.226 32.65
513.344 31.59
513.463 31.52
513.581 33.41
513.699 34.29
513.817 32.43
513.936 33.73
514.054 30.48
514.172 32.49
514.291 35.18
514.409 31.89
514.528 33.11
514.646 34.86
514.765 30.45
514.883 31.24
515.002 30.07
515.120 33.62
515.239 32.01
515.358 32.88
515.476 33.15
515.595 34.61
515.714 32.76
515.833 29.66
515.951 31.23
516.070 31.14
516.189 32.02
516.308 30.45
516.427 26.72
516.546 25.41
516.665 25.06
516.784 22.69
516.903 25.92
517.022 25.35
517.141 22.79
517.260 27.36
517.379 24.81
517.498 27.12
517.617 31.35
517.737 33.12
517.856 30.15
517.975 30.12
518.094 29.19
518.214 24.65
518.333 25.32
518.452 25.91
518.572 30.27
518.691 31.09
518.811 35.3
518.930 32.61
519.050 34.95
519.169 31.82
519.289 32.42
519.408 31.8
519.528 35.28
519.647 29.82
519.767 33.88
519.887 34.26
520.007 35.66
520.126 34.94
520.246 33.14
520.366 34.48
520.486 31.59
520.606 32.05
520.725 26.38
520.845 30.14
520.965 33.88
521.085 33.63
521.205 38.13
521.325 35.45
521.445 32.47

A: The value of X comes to 0.05 nm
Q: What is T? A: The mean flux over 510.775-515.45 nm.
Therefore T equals 32.8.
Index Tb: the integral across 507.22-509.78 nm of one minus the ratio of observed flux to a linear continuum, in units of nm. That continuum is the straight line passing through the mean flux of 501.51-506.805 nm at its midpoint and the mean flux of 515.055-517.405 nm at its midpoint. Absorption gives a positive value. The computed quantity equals -0.16 nm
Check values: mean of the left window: 33.5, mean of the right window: 29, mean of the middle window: 33.9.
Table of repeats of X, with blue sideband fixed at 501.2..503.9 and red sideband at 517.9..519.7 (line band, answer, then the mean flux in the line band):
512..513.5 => -0.04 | 32.3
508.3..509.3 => -0.11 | 35.7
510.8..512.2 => -0.10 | 34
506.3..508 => -0.04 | 33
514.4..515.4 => -0.03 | 32.2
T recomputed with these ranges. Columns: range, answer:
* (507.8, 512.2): 33.6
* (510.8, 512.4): 33.5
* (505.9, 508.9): 33.5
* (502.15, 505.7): 33.7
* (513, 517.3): 30.9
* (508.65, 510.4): 33.7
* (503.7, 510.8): 33.5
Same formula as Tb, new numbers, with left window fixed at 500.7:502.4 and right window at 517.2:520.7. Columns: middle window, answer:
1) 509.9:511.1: -0.01 nm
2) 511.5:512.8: -0.08 nm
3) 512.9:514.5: -0.08 nm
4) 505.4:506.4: -0.13 nm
